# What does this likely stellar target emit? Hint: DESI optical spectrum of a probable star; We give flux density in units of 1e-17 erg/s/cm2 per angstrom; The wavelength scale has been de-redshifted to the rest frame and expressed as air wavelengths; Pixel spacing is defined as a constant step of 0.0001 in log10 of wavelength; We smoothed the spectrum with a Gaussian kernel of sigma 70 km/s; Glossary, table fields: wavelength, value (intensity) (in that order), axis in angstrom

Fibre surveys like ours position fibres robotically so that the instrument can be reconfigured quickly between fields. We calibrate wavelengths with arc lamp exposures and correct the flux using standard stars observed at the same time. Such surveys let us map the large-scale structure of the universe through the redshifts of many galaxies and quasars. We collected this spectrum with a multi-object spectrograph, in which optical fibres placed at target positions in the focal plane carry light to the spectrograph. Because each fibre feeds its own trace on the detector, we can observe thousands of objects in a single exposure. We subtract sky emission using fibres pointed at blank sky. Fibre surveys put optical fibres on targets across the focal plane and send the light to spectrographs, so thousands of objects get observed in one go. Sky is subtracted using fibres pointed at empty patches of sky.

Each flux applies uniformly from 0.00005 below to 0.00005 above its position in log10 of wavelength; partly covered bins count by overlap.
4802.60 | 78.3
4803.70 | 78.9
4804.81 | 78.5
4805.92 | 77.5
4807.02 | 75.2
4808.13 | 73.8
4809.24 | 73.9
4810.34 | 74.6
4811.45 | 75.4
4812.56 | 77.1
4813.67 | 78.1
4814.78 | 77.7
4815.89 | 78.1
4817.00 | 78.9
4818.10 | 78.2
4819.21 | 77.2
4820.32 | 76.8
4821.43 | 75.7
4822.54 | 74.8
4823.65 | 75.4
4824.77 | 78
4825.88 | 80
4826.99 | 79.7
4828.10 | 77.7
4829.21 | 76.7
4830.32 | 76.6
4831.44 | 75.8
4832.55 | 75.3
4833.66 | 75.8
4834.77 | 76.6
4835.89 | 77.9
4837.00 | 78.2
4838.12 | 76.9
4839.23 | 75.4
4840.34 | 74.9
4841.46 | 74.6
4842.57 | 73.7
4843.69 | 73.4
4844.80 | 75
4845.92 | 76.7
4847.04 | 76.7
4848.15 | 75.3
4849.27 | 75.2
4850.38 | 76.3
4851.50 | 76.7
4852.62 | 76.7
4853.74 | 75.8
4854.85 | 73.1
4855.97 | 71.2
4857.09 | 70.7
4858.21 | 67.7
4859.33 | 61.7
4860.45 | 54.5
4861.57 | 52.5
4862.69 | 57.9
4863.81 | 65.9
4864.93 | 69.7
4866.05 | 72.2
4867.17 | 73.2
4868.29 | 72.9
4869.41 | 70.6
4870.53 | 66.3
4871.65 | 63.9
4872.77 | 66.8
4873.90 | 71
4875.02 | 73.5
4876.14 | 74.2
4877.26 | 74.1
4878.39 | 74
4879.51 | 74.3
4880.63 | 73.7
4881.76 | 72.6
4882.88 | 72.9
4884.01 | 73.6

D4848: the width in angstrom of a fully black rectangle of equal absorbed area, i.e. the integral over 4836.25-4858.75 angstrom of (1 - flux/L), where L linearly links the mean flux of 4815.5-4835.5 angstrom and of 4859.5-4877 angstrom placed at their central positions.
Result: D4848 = -0.9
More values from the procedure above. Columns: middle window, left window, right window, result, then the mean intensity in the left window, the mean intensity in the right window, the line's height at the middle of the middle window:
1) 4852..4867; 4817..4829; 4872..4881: 1.4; 77.4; 72.5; 74.1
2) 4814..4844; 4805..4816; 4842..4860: -0.7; 76.1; 73.4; 74.9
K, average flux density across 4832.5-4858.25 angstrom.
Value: 75.1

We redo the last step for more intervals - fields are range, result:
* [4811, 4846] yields 76.6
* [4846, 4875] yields 69.6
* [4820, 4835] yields 76.8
